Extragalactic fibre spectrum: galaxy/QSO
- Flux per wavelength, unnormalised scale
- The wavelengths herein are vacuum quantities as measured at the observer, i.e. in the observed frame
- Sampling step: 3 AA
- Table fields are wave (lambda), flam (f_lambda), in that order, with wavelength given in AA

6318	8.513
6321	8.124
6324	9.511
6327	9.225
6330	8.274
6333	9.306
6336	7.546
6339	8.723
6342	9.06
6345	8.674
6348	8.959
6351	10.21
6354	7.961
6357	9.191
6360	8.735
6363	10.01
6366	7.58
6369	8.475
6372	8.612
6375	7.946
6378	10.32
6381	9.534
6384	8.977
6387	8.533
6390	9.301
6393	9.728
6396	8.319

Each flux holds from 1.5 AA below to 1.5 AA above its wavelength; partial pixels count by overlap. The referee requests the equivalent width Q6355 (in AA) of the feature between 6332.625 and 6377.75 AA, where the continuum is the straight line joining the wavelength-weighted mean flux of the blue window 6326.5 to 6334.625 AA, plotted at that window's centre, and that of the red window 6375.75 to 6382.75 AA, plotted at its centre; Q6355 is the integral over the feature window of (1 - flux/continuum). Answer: 2.5 AA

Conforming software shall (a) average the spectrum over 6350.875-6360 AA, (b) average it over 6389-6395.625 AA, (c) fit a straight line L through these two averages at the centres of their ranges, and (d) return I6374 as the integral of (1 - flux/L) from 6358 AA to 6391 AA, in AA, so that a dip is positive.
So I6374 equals 0.75 AA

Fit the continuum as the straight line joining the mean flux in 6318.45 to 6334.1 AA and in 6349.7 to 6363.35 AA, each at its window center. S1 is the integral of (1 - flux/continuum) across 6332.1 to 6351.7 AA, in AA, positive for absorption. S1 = 0.3 AA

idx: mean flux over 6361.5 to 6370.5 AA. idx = 8.69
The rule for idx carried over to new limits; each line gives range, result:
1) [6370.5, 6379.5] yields 8.96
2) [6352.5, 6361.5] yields 8.63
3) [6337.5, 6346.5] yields 8.82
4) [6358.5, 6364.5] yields 9.37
